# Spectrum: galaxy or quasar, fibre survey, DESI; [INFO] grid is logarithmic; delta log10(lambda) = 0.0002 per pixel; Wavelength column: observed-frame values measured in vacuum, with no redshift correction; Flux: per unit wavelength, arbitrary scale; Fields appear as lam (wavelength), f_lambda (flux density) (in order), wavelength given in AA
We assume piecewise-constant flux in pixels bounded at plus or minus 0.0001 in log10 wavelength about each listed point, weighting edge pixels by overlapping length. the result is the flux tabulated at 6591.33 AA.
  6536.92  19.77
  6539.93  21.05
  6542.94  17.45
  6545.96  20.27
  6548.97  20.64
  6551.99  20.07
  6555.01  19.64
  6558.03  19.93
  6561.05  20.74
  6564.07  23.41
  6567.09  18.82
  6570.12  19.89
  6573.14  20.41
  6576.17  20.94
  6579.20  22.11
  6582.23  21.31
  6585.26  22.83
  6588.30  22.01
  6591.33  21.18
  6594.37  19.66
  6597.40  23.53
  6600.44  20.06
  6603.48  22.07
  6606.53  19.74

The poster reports 21.18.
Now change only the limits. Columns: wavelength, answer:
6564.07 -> 23.41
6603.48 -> 22.07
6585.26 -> 22.83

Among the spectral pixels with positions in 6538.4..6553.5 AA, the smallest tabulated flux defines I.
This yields 17.45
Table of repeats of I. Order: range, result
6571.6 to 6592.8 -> 20.41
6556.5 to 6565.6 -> 19.93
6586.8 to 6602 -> 19.66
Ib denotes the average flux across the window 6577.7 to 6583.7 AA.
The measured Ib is 21.7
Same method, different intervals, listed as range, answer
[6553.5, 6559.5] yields 19.8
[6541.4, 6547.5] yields 18.9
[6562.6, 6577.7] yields 20.7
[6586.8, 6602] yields 21.3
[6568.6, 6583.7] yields 20.9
